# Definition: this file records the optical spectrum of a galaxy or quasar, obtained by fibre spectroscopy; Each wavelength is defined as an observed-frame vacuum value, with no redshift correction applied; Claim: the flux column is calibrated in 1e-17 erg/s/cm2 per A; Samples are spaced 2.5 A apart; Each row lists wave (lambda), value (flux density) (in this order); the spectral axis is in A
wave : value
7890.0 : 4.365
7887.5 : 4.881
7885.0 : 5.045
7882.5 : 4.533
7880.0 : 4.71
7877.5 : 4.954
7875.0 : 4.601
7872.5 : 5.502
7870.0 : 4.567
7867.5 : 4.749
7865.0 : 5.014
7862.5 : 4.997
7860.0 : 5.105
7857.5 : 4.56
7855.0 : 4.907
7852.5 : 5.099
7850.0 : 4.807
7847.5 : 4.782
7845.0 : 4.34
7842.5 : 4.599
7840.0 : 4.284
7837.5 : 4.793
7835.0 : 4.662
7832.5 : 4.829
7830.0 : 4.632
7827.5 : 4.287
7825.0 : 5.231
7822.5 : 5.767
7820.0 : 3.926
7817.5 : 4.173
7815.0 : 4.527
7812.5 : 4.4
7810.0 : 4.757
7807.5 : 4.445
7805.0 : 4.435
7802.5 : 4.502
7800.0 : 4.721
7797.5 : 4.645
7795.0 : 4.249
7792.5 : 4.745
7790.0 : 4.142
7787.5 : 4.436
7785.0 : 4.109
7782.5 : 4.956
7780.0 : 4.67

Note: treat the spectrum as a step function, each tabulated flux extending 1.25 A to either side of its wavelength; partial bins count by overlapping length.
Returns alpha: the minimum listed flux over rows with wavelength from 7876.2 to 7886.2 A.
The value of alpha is 4.533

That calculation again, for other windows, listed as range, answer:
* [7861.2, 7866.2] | 4.997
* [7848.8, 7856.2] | 4.807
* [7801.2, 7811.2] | 4.435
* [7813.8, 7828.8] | 3.926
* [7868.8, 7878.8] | 4.567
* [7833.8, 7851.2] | 4.284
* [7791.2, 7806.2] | 4.249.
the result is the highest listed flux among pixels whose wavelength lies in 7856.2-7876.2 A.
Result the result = 5.502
